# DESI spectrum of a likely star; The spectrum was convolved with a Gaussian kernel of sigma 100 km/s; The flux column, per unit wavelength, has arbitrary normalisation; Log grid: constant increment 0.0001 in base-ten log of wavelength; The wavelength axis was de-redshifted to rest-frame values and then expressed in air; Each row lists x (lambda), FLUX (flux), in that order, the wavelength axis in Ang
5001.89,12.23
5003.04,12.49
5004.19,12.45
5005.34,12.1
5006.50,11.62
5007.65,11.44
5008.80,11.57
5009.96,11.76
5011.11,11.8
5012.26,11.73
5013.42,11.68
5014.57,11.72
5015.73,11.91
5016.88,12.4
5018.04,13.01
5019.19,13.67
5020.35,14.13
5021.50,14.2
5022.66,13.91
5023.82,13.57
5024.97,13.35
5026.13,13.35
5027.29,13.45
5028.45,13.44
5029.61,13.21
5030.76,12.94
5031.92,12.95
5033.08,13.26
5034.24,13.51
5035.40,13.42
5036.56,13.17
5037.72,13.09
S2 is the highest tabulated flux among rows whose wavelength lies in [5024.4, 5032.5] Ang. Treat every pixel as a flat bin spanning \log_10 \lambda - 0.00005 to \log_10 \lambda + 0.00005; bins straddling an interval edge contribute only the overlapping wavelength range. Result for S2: 13.45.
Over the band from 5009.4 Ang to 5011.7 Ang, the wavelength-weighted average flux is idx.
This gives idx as 11.8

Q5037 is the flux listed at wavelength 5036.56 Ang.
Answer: 13.17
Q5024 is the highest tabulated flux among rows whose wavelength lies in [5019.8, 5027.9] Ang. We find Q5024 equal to 14.2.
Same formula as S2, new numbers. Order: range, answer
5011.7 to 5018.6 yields 13.01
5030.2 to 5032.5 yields 12.95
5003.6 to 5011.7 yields 12.45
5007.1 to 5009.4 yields 11.57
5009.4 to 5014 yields 11.8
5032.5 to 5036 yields 13.51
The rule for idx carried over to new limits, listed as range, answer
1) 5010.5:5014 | 11.8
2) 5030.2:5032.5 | 12.9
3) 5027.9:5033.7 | 13.2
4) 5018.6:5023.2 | 14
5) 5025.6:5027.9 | 13.4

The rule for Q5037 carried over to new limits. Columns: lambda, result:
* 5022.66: 13.91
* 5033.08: 13.26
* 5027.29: 13.45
